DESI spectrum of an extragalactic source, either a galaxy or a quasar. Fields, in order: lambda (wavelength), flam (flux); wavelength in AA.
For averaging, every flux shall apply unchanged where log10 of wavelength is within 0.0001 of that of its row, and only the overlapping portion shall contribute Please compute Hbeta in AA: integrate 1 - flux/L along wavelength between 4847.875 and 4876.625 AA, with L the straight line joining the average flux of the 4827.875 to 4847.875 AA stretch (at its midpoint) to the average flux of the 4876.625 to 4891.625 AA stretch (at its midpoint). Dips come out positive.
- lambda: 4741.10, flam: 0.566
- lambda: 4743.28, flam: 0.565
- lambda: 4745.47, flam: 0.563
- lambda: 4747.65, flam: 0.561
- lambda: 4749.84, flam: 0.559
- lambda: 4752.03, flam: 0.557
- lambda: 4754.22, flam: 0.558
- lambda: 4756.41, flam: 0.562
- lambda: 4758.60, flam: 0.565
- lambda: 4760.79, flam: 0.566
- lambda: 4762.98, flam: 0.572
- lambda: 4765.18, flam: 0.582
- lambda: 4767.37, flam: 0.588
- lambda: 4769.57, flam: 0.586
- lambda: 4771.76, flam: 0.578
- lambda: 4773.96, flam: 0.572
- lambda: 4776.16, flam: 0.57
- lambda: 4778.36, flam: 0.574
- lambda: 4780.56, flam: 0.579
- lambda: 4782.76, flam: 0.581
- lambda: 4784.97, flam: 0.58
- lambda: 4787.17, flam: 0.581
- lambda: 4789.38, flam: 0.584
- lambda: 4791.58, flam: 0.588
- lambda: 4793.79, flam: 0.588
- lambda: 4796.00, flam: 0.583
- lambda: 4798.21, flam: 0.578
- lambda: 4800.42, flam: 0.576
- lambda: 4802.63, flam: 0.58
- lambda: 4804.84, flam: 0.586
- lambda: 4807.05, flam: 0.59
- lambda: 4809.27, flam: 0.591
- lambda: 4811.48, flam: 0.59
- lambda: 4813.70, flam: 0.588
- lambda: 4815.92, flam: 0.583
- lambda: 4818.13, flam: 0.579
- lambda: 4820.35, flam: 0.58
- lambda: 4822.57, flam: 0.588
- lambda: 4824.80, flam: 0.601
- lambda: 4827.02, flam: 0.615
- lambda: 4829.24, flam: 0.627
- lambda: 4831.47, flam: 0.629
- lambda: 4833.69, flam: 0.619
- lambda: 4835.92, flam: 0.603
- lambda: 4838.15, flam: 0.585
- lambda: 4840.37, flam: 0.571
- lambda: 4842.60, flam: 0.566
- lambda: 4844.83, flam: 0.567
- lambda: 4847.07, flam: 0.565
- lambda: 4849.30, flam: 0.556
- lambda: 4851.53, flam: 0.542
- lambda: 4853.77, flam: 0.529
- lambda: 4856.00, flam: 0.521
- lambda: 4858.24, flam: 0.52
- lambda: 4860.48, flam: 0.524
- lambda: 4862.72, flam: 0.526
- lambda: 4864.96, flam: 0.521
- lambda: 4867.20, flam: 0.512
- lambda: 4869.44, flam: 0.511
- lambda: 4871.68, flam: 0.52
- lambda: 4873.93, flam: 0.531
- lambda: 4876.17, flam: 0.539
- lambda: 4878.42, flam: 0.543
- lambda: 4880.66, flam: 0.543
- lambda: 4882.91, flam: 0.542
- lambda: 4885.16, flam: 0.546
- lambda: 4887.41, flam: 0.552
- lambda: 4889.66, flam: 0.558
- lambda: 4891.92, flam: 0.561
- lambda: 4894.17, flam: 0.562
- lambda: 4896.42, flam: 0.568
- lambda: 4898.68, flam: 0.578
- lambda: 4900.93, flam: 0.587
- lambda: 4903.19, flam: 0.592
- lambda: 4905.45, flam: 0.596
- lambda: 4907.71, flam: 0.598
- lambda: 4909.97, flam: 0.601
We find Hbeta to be 2.1 AA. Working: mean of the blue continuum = 0.593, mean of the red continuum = 0.548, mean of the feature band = 0.527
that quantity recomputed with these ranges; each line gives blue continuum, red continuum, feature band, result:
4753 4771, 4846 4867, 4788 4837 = -3.7 AA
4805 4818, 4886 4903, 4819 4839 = -0.7 AA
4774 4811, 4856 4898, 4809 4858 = -1.7 AA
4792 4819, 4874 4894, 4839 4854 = 0.2 AA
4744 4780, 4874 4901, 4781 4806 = -0.7 AA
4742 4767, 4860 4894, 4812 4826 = -0.9 AA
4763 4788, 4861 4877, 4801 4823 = -1.1 AA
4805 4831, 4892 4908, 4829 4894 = 3.9 AA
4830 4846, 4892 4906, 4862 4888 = 2.3 AA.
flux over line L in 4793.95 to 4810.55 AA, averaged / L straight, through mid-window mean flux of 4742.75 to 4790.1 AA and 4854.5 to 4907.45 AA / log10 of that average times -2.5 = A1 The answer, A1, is -0.038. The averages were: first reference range 0.572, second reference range 0.547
